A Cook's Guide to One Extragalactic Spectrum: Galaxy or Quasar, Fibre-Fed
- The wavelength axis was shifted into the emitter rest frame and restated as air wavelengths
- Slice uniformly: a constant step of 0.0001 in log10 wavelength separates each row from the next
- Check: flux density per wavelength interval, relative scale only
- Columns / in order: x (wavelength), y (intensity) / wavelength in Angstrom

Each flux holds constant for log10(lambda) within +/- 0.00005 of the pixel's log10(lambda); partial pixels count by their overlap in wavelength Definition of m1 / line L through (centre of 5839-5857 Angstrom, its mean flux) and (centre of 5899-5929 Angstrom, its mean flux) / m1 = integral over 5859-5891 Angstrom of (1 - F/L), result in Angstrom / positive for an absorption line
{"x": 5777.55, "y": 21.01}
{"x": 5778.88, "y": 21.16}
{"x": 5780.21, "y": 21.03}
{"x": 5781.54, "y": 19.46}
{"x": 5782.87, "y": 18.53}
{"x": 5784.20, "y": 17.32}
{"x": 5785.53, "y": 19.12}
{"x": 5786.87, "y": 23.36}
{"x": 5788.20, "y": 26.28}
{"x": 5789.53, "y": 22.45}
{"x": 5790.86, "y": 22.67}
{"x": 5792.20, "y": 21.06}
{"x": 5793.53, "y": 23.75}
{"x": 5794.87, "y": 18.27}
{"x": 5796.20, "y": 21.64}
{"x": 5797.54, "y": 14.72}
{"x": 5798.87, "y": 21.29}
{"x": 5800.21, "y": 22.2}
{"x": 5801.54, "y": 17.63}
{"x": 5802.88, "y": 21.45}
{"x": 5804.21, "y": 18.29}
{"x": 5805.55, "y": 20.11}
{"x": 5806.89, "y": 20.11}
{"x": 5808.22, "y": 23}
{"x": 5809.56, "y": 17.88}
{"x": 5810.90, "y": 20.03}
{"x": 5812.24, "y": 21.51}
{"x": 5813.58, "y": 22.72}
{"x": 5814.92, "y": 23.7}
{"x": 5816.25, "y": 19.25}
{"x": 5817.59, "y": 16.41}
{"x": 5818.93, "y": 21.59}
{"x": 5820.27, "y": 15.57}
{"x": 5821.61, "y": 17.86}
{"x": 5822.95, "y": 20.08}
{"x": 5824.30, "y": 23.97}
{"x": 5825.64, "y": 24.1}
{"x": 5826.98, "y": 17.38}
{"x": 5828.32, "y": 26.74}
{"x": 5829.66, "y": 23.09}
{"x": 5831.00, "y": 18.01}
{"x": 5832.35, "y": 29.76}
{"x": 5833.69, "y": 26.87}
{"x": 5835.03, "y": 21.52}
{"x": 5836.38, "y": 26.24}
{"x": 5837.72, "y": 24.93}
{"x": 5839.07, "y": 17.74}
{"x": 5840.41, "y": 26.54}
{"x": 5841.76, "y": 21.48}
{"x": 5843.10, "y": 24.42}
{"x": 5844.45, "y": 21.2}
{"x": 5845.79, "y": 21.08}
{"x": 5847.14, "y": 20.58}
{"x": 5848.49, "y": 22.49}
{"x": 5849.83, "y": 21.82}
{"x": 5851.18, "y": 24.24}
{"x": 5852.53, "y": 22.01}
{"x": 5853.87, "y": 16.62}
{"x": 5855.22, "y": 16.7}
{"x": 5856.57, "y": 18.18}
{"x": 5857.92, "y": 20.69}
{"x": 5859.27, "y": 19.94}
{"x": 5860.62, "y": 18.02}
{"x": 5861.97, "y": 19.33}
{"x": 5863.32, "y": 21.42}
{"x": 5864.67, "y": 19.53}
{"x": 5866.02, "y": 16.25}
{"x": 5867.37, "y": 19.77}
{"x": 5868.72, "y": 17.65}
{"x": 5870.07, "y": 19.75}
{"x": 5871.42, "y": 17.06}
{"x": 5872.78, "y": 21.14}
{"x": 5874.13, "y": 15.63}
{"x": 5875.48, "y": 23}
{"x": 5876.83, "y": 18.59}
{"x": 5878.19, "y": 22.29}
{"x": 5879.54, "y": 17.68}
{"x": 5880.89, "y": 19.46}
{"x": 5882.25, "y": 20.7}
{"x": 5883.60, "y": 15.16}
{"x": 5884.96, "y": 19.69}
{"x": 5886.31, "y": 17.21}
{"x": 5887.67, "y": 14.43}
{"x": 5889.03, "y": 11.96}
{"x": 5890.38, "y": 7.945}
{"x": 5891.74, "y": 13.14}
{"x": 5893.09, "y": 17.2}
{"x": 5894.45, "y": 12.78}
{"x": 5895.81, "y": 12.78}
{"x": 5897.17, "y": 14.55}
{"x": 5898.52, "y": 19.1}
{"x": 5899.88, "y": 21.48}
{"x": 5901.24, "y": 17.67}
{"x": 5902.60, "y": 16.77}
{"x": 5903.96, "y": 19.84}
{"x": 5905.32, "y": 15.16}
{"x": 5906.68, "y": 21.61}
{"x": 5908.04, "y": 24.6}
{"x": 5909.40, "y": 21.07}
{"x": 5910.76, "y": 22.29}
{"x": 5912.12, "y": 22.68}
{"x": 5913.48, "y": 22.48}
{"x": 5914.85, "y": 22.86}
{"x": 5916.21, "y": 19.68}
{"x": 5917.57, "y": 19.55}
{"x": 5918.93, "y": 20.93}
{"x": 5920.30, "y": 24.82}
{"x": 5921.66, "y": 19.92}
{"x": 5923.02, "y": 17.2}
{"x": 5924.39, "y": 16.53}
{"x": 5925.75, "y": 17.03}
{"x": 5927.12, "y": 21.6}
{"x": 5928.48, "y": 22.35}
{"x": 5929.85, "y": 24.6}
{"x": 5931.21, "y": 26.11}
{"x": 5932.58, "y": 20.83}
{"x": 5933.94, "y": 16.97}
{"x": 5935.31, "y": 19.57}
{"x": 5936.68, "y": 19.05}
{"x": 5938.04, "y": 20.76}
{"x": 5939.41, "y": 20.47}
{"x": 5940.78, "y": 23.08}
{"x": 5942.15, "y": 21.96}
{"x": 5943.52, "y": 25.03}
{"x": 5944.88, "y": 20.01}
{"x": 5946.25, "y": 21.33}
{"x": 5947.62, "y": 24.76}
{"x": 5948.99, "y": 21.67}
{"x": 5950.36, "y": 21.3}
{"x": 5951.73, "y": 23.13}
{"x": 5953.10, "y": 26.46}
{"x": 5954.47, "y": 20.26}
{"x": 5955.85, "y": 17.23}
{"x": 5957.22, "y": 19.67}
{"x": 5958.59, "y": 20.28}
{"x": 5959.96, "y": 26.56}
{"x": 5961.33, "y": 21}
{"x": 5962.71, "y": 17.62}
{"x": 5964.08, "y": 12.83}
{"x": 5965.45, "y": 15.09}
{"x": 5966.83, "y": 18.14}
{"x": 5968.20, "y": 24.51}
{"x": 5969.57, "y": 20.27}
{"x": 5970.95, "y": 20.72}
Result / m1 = 4.3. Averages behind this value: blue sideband 21.2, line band 18.1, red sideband 20.3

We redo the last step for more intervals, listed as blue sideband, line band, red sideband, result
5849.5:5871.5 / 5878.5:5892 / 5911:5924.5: 2.7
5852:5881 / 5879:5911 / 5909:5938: 4.5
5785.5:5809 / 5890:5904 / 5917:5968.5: 3.4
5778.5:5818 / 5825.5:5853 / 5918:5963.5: -2.9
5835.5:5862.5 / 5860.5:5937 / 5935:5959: 8.7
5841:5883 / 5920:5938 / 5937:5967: 0.2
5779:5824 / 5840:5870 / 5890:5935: -0.8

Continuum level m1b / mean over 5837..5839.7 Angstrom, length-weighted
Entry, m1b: 21.5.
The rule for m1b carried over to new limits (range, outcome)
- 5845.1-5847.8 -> 20.9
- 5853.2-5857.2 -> 17.2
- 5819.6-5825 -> 19.4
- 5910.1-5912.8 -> 22.5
